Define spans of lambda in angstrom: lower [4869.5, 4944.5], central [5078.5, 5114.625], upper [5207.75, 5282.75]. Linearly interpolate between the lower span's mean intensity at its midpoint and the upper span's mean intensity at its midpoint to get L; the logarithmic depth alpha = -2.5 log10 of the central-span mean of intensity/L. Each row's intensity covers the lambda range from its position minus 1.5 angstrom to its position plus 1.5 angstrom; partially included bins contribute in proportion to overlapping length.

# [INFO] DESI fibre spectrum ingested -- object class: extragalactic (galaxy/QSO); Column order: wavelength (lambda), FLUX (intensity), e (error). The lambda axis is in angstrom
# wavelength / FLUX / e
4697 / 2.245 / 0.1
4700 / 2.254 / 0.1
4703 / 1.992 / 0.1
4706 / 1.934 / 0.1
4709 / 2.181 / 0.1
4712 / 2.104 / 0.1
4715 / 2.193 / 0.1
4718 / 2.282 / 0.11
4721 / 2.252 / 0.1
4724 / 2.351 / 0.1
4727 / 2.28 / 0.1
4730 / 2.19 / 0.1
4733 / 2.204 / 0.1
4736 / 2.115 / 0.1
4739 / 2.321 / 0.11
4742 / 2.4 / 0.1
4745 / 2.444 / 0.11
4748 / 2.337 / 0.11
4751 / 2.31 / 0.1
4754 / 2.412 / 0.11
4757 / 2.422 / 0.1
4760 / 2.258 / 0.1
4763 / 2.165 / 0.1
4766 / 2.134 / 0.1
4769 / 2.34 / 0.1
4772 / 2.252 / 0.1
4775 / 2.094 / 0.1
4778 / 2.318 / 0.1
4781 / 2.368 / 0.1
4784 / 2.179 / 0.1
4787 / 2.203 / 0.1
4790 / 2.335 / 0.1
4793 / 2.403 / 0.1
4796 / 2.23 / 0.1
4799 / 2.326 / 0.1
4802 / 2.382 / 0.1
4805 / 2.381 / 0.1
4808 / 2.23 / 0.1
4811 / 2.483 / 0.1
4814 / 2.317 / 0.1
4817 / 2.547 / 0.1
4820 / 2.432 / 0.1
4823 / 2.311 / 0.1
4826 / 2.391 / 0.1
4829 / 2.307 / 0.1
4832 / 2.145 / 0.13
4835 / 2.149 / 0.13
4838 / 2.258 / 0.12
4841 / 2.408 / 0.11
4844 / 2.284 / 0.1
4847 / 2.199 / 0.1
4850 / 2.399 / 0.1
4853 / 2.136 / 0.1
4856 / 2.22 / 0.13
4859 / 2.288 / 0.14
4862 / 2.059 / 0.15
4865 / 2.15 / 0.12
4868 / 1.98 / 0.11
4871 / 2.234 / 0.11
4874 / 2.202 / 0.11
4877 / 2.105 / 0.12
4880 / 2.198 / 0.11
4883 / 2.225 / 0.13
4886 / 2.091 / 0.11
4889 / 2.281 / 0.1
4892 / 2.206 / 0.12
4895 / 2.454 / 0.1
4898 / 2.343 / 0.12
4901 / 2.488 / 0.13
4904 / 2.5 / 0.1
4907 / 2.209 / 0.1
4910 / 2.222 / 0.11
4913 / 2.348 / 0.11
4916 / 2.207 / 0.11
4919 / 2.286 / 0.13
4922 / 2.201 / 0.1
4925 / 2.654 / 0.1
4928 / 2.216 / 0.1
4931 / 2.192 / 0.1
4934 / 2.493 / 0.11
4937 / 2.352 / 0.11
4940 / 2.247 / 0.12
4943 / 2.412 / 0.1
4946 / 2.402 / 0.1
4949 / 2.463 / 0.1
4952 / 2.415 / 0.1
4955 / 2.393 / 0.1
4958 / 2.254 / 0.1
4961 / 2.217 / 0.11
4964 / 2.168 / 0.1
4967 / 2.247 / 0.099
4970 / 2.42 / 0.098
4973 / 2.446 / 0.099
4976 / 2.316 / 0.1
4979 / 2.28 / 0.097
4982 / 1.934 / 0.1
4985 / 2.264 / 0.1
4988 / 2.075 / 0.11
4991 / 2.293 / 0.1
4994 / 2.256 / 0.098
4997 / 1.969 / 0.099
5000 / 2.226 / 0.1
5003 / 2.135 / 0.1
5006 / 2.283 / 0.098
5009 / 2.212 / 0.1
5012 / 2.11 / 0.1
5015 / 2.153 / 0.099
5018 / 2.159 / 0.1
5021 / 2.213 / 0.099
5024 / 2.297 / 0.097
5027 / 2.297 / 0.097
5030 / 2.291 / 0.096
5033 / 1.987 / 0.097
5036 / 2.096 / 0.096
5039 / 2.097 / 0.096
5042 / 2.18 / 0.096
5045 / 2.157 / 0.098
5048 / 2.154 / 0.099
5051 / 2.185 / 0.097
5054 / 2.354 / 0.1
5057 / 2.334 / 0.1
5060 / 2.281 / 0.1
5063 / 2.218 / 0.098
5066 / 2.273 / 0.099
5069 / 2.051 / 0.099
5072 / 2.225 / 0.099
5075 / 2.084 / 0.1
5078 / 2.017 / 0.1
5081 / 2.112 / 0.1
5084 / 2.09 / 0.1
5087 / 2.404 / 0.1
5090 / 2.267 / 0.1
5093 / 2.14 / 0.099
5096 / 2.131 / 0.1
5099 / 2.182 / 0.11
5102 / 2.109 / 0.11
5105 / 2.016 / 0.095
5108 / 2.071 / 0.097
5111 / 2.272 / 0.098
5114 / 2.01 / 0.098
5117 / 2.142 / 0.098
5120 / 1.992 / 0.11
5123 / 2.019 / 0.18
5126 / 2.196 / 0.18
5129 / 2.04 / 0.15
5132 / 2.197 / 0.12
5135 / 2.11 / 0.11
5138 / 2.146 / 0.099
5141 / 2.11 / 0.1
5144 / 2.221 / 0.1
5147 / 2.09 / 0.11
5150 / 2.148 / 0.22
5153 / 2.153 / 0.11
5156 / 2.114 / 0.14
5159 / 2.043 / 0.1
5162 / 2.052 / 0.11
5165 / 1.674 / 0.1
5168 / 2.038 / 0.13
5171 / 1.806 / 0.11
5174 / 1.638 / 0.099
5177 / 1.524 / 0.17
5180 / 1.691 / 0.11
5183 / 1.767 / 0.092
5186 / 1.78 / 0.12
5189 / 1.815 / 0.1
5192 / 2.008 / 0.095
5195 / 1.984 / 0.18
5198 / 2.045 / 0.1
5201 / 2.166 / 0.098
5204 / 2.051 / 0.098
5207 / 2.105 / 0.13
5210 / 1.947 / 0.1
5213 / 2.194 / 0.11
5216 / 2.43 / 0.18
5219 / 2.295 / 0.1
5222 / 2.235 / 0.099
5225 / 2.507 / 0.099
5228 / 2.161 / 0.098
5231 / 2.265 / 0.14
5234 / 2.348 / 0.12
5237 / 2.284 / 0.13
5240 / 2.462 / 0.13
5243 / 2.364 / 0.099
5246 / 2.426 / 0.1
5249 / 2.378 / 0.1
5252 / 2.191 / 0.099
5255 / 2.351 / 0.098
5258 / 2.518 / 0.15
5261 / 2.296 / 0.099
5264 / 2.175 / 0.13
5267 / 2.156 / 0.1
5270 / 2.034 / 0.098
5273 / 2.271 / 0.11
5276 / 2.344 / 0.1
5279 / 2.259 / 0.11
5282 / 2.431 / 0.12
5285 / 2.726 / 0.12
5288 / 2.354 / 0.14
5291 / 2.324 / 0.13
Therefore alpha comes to 0.069 mag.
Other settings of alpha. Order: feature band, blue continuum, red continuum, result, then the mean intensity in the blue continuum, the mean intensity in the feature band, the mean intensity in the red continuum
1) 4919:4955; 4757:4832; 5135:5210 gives -0.09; 2.31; 2.37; 1.97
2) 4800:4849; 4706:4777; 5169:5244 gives -0.05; 2.26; 2.33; 2.07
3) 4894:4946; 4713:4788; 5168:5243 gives -0.07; 2.27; 2.34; 2.07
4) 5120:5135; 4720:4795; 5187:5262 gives 0.07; 2.28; 2.1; 2.23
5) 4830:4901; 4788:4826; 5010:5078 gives 0.05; 2.36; 2.22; 2.19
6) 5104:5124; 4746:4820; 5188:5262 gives 0.09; 2.31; 2.08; 2.24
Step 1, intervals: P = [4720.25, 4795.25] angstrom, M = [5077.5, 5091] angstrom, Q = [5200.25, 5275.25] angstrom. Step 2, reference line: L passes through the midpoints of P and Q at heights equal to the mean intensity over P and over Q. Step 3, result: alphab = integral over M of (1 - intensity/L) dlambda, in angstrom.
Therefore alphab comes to 0.5 angstrom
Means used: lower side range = 2.28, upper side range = 2.27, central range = 2.19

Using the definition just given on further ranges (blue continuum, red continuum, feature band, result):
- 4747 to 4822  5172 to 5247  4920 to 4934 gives -0.58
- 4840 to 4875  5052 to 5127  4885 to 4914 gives -1.53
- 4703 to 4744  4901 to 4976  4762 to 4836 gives -1.46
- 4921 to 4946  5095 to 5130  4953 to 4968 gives 0.34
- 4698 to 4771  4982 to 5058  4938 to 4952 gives -1.16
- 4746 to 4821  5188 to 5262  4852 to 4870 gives 1.24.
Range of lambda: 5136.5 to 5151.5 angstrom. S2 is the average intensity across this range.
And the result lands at 2.14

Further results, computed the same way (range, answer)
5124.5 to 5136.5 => 2.14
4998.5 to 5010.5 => 2.21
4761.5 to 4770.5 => 2.21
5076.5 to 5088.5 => 2.16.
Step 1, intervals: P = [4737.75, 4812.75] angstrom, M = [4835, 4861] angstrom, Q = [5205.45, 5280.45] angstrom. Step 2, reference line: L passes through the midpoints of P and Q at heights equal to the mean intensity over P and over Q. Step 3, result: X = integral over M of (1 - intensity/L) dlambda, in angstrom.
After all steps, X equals 0.5 angstrom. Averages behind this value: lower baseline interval 2.31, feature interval 2.26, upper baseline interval 2.28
